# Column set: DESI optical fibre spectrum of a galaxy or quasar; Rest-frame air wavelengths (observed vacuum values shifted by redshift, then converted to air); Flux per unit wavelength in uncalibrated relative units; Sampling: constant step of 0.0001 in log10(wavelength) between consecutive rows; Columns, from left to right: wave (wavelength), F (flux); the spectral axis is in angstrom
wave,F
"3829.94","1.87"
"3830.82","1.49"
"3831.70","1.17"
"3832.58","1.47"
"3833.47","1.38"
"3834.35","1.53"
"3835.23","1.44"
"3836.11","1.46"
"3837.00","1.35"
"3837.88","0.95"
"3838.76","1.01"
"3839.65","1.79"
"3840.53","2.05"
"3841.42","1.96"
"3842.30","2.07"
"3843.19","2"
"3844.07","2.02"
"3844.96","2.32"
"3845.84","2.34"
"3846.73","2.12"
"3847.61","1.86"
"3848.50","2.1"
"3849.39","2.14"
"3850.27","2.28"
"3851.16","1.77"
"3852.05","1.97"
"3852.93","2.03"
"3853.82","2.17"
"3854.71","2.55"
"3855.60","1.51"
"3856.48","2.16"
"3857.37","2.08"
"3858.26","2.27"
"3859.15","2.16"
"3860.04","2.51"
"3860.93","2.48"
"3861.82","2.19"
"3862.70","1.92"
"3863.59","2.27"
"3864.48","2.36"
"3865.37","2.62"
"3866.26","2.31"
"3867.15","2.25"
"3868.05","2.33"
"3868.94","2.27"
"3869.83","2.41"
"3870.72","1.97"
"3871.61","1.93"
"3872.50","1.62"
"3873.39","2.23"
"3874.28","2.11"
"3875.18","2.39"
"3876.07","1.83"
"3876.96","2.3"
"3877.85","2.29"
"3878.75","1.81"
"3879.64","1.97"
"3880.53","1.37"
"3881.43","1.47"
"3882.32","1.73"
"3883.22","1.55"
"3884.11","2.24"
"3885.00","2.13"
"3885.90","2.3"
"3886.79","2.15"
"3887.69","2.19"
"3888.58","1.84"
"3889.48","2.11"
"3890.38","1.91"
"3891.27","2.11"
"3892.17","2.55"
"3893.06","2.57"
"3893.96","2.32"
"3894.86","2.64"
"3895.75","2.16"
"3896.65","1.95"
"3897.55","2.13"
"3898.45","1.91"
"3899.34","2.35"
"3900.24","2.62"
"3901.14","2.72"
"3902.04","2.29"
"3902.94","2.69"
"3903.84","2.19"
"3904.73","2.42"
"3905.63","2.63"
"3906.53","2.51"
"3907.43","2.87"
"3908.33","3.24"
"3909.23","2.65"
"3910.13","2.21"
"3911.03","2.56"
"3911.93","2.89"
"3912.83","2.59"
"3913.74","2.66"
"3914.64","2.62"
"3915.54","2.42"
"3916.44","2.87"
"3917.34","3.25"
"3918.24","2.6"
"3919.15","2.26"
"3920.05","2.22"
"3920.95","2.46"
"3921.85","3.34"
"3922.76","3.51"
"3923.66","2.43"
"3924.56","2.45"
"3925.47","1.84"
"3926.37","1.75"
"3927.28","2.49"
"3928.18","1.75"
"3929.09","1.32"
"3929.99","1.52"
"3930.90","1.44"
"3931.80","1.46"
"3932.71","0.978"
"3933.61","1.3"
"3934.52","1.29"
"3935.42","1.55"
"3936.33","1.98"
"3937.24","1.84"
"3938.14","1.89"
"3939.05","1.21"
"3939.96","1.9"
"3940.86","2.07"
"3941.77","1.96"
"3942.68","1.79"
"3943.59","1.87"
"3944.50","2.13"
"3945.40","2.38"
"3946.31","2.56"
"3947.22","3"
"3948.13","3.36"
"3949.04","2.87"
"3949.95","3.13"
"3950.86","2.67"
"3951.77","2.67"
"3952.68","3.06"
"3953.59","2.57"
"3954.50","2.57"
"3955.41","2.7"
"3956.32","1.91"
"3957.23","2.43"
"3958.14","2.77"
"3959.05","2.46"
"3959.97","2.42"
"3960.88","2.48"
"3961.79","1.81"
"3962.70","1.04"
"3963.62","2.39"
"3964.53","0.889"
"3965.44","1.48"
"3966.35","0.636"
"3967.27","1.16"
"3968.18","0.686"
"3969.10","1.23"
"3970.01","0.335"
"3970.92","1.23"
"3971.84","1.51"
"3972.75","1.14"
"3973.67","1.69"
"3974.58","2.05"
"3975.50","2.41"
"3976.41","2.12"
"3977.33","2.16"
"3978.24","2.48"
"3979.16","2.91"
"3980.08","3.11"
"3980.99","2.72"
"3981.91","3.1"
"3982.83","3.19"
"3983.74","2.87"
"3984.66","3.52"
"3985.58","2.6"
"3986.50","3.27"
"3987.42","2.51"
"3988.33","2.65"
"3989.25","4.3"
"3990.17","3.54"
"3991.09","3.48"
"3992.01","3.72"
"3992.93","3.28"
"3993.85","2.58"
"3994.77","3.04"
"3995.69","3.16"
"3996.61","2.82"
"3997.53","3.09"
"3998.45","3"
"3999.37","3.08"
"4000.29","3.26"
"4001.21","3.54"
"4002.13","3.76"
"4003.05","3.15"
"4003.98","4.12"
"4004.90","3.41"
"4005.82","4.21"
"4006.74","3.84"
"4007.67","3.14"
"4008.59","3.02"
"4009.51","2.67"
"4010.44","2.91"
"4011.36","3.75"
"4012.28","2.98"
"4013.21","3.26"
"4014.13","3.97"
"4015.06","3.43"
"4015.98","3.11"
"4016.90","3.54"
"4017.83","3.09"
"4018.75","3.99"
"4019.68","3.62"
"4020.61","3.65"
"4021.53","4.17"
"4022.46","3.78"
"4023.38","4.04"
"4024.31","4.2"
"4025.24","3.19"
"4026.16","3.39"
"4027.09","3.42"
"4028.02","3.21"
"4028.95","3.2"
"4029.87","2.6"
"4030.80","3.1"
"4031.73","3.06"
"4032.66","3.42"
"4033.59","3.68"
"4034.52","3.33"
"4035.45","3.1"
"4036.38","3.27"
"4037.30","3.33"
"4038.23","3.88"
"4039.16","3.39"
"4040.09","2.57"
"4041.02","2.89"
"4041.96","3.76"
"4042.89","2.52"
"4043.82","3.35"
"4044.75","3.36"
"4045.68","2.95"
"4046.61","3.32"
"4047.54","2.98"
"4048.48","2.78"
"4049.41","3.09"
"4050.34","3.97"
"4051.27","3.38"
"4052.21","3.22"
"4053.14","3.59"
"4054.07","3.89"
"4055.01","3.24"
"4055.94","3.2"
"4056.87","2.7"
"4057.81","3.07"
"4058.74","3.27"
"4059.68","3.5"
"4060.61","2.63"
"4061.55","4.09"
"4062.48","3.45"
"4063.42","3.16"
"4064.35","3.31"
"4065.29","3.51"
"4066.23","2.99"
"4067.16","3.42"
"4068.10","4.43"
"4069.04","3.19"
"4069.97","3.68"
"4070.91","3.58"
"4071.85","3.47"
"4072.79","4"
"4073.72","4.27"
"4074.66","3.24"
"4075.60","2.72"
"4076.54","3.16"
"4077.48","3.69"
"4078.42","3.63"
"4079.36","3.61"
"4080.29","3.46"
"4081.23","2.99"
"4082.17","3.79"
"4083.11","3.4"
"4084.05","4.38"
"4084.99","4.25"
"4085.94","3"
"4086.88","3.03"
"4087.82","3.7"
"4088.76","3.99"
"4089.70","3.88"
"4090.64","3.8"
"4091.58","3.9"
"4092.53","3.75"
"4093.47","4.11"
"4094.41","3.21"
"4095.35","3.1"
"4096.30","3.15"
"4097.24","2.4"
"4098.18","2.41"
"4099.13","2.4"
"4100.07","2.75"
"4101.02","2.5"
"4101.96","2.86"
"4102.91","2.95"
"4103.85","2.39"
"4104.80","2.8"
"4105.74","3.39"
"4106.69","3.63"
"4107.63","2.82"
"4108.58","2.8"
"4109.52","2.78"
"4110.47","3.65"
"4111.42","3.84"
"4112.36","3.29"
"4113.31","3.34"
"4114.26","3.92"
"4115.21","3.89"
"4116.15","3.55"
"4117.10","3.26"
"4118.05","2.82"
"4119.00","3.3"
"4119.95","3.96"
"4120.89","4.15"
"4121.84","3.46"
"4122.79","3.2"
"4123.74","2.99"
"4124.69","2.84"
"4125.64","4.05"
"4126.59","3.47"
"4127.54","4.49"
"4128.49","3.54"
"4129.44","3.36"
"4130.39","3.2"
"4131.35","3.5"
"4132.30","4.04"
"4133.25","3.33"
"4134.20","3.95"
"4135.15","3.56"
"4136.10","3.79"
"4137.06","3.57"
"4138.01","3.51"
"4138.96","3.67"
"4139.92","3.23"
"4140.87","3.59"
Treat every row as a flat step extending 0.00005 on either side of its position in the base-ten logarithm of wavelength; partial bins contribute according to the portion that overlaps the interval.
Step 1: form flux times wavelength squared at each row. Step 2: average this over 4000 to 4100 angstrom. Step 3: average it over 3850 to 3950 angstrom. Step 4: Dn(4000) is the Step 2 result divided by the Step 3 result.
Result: 1.66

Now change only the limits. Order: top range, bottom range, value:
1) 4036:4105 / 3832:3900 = 1.81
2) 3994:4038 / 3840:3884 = 1.75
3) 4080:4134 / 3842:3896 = 1.79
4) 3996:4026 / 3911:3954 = 1.59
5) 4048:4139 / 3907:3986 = 1.66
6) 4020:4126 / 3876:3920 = 1.58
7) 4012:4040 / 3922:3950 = 1.77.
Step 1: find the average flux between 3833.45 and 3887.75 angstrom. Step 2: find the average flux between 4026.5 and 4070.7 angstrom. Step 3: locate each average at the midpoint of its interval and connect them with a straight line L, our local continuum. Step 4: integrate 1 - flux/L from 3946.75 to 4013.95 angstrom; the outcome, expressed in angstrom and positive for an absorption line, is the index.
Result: 4.1 angstrom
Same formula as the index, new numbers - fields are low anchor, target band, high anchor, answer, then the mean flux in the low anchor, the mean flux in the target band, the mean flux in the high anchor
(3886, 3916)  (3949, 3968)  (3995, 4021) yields 4.9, 2.41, 2.16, 3.37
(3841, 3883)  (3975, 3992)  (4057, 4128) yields -1.1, 2.1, 2.96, 3.39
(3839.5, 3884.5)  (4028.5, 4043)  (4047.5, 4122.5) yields -0.6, 2.09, 3.21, 3.37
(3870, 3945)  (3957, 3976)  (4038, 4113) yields 7.0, 2.17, 1.62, 3.32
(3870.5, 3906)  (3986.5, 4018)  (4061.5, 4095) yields -3.2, 2.14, 3.31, 3.58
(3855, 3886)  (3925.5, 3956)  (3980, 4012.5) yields 7.3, 2.1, 2.09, 3.24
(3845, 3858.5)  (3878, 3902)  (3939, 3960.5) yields 1.3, 2.09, 2.11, 2.46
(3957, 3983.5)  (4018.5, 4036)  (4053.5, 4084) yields -4.2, 1.94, 3.47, 3.44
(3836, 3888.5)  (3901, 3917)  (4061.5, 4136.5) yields -2.1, 2.04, 2.62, 3.42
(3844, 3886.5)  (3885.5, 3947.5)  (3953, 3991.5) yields -1.8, 2.11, 2.24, 2.25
